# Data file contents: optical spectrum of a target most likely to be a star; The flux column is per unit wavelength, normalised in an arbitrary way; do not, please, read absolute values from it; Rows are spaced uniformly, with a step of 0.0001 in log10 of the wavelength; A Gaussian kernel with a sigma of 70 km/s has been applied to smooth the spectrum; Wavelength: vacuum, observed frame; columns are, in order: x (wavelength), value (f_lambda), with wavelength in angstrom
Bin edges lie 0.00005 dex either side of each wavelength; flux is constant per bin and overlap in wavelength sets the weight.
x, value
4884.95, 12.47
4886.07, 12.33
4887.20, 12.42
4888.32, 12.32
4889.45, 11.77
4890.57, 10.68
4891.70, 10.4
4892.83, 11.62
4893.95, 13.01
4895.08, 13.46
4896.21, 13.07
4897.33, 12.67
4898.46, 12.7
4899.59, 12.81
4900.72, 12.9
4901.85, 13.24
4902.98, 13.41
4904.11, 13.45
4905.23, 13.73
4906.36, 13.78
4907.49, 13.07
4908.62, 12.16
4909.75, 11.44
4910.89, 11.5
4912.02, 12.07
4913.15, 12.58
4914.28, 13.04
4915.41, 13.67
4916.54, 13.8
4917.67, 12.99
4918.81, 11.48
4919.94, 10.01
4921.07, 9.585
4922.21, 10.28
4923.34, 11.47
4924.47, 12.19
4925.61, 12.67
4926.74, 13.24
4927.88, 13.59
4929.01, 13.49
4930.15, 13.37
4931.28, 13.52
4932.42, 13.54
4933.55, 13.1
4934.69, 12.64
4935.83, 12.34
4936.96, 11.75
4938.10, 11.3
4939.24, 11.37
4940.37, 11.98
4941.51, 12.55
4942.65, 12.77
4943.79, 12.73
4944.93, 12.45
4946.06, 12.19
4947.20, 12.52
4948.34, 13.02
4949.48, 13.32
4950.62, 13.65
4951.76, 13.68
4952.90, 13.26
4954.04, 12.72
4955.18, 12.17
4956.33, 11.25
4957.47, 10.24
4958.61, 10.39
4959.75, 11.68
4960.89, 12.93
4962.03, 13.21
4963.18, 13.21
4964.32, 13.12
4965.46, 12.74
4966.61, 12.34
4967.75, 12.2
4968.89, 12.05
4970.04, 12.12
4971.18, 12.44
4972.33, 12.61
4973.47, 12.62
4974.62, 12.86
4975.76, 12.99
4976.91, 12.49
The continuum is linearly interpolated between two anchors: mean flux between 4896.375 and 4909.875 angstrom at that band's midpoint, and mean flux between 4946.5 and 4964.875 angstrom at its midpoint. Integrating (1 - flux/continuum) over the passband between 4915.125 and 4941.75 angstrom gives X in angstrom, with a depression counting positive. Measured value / 1.0 angstrom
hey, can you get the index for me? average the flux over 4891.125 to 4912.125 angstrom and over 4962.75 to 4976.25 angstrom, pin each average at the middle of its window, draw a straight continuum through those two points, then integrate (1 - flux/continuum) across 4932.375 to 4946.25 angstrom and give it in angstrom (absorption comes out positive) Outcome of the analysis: 0.3 angstrom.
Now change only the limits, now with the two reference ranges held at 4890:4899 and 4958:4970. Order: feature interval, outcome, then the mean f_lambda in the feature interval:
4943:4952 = -0.4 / 12.9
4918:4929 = 0.5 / 11.7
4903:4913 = -0.4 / 12.7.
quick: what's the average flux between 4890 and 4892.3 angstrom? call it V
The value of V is 10.6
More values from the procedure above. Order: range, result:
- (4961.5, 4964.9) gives 13.2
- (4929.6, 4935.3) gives 13.2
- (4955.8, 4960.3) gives 10.9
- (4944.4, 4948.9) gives 12.6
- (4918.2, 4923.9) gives 10.6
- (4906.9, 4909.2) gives 12.6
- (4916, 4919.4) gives 12.7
